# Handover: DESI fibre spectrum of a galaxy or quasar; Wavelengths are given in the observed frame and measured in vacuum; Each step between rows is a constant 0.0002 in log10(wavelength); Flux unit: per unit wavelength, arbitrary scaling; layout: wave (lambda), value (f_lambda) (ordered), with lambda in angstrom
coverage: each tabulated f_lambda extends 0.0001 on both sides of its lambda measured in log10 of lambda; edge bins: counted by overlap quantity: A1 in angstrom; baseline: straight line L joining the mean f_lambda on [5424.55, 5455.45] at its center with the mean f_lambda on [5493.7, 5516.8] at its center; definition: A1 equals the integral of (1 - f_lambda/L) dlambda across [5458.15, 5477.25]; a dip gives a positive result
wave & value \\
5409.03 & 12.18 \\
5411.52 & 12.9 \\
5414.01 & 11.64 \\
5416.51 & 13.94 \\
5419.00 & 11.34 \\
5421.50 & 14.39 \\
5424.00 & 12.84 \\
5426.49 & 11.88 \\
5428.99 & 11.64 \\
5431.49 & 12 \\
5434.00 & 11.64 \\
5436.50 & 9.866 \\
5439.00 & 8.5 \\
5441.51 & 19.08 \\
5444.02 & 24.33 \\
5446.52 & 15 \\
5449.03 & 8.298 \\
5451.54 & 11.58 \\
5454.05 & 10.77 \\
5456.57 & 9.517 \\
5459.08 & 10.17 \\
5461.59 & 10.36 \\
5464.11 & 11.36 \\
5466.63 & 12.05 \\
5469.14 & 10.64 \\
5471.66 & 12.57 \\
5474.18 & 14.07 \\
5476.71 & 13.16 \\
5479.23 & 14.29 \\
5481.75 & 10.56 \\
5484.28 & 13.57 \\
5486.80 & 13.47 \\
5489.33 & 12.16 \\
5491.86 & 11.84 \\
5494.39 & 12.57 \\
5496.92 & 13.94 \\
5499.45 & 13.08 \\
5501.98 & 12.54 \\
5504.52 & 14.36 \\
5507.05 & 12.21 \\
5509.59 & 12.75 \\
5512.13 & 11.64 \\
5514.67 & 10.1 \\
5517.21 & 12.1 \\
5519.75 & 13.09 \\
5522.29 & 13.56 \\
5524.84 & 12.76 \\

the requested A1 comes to 1.4 angstrom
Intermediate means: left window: 12.9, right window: 12.6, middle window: 11.8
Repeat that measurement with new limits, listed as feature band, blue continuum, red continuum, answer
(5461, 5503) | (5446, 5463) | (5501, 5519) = -4.0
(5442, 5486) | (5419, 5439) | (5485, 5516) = -1.7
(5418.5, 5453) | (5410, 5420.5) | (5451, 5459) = -5.0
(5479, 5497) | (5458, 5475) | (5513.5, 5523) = -1.3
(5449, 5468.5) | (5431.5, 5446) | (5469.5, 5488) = 4.3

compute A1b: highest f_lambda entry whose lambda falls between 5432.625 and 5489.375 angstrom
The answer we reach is 24.33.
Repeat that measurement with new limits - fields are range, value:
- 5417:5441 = 14.39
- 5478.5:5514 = 14.36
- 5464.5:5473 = 12.57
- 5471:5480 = 14.29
